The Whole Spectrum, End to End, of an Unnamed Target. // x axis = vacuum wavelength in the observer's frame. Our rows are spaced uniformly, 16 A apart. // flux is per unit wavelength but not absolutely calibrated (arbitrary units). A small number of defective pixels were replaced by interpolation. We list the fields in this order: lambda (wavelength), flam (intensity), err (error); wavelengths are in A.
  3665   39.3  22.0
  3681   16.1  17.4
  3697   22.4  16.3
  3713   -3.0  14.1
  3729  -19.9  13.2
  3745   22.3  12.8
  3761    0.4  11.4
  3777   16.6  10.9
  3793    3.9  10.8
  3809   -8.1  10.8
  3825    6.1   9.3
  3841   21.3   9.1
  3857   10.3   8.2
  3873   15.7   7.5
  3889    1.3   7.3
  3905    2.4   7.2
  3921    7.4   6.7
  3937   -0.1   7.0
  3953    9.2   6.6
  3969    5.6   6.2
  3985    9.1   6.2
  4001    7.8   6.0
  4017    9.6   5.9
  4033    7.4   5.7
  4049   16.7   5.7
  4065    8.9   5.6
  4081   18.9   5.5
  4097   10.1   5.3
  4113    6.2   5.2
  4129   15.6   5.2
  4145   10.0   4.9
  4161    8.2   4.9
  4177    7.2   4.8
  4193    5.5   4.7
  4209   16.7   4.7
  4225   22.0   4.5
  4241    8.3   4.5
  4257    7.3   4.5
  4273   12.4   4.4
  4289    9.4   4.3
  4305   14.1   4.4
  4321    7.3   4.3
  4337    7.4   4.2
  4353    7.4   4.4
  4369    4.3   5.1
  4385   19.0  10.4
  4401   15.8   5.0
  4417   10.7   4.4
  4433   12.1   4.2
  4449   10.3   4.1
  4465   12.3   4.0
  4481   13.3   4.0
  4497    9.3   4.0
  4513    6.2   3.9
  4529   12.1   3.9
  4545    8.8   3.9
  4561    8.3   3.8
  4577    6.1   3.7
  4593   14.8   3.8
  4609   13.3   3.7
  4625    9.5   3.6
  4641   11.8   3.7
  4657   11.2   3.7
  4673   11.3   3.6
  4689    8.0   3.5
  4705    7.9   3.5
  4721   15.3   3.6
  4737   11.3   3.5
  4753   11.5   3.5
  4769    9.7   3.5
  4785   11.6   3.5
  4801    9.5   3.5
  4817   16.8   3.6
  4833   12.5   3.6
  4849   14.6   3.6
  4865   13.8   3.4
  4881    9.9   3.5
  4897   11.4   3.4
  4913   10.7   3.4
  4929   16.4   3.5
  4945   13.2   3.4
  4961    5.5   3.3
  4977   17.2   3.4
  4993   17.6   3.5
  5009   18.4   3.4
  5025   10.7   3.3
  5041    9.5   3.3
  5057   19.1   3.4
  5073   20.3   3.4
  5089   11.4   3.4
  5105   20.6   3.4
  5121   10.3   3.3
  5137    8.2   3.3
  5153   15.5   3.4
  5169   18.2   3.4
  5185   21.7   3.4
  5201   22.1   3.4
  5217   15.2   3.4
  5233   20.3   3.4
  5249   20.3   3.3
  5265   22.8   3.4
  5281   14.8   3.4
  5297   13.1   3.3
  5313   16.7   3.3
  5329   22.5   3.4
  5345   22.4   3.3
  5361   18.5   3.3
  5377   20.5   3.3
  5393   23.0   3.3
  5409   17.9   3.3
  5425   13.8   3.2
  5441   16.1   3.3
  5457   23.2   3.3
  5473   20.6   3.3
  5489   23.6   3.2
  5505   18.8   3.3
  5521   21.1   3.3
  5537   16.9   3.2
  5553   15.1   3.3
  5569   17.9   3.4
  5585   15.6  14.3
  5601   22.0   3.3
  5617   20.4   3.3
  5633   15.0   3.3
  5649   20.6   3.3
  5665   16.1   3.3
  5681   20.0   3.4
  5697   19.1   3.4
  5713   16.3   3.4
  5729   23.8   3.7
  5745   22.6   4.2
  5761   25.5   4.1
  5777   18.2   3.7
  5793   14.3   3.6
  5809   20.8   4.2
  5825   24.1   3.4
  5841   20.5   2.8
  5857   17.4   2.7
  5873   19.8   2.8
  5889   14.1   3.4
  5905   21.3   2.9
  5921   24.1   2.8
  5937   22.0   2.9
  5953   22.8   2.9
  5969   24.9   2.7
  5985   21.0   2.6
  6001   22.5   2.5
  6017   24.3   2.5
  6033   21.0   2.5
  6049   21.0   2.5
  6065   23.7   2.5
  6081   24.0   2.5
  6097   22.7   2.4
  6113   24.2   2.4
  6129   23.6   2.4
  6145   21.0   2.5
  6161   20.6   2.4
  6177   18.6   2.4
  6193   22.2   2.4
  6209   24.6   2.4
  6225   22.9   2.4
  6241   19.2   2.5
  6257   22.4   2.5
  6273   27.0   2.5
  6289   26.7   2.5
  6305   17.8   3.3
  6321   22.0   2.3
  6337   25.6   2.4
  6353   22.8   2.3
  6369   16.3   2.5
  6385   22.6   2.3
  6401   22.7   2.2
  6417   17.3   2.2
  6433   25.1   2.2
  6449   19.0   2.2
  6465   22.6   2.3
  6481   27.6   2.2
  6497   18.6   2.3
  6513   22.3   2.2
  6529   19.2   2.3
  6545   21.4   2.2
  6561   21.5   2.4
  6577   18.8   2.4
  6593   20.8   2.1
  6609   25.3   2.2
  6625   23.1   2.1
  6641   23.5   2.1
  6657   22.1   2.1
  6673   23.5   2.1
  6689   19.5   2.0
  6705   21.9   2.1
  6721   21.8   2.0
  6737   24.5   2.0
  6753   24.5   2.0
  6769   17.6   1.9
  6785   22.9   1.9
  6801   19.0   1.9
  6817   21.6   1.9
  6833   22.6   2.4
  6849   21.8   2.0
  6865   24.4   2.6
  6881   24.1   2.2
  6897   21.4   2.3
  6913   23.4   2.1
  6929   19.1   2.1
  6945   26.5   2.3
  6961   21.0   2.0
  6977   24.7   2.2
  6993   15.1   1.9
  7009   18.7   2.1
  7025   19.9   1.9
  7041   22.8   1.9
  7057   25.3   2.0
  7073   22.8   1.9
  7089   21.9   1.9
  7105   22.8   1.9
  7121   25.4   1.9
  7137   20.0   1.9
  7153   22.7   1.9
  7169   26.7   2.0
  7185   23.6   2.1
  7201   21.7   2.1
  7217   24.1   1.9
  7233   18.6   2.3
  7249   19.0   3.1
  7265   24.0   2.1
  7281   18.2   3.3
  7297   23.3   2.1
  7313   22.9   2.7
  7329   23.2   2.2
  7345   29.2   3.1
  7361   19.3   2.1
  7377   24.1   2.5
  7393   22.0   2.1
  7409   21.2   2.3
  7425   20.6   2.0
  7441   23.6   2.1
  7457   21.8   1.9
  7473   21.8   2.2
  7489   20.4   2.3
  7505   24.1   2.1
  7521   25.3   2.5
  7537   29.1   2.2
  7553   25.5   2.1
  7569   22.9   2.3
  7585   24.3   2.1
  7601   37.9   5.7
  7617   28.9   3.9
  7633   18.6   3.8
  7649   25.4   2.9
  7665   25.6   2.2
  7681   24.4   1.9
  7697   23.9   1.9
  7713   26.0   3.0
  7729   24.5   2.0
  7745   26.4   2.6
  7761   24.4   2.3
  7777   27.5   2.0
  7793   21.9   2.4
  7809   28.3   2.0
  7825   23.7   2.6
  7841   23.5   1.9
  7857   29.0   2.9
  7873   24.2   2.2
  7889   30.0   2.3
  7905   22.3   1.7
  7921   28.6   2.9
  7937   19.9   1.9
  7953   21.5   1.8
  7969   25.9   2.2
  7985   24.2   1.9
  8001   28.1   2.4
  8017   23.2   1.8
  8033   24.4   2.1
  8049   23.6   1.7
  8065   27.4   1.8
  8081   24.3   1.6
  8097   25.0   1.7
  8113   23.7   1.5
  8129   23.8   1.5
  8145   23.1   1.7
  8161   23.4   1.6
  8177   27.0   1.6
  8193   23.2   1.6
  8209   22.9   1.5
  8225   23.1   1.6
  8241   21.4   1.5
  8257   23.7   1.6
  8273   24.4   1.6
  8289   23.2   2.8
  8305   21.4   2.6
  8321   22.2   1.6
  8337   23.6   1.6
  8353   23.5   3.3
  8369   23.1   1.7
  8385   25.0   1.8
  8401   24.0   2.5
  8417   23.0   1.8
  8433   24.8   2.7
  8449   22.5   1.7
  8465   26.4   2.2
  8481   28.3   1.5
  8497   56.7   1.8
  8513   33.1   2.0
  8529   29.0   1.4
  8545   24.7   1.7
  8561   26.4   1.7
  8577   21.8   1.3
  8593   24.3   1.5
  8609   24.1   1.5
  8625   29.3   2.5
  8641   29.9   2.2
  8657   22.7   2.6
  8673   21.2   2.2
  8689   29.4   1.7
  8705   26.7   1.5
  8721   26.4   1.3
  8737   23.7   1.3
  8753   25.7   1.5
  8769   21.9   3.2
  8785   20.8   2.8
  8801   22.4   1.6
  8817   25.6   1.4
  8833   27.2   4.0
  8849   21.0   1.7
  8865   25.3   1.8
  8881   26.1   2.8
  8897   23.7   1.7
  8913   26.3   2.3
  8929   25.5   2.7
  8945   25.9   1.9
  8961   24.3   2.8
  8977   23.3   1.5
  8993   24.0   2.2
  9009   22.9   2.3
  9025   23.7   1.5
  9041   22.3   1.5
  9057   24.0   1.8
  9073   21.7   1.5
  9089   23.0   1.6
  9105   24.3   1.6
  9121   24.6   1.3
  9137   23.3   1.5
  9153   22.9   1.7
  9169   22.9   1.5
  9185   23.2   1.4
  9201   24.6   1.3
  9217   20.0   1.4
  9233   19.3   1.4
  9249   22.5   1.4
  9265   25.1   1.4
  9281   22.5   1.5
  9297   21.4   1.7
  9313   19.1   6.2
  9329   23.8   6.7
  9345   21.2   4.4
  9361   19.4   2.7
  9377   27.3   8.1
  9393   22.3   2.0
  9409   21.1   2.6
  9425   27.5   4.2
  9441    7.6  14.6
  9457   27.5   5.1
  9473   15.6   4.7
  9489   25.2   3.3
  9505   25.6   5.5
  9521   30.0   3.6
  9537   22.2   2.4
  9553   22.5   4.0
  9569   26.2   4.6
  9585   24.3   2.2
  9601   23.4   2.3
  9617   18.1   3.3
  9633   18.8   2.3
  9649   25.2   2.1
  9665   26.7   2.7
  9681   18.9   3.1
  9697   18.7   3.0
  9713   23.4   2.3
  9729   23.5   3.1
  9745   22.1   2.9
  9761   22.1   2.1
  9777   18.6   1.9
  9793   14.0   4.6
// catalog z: 0.294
